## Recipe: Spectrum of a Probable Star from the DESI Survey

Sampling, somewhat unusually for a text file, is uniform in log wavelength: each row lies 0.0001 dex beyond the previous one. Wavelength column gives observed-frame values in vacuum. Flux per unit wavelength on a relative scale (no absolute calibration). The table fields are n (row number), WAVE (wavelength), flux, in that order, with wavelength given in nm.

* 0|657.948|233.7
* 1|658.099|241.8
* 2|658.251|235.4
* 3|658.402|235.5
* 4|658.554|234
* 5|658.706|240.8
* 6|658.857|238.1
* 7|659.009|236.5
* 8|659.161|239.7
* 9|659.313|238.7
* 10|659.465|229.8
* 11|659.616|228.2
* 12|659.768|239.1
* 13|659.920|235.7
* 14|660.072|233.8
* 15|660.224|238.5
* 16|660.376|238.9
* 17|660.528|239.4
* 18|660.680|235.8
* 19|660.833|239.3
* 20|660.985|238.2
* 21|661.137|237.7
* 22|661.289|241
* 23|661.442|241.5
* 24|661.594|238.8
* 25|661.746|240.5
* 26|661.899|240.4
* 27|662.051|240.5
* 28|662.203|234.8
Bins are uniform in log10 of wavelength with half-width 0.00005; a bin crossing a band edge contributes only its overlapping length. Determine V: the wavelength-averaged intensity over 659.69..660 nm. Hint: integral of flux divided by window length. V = 237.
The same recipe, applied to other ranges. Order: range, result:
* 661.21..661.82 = 241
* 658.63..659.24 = 239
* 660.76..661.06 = 239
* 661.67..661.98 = 240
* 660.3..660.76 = 238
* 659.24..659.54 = 234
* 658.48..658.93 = 238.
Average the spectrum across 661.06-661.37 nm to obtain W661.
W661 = 239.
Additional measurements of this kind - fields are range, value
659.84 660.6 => 237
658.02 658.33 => 239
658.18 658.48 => 236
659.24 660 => 234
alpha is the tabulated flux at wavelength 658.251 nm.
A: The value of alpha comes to 235.4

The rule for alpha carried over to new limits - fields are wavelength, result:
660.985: 238.2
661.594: 238.8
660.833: 239.3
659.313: 238.7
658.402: 235.5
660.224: 238.5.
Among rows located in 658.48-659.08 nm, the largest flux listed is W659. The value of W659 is 240.8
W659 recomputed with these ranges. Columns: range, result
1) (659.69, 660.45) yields 239.1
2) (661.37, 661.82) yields 241.5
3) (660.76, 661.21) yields 239.3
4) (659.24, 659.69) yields 238.7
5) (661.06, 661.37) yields 241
